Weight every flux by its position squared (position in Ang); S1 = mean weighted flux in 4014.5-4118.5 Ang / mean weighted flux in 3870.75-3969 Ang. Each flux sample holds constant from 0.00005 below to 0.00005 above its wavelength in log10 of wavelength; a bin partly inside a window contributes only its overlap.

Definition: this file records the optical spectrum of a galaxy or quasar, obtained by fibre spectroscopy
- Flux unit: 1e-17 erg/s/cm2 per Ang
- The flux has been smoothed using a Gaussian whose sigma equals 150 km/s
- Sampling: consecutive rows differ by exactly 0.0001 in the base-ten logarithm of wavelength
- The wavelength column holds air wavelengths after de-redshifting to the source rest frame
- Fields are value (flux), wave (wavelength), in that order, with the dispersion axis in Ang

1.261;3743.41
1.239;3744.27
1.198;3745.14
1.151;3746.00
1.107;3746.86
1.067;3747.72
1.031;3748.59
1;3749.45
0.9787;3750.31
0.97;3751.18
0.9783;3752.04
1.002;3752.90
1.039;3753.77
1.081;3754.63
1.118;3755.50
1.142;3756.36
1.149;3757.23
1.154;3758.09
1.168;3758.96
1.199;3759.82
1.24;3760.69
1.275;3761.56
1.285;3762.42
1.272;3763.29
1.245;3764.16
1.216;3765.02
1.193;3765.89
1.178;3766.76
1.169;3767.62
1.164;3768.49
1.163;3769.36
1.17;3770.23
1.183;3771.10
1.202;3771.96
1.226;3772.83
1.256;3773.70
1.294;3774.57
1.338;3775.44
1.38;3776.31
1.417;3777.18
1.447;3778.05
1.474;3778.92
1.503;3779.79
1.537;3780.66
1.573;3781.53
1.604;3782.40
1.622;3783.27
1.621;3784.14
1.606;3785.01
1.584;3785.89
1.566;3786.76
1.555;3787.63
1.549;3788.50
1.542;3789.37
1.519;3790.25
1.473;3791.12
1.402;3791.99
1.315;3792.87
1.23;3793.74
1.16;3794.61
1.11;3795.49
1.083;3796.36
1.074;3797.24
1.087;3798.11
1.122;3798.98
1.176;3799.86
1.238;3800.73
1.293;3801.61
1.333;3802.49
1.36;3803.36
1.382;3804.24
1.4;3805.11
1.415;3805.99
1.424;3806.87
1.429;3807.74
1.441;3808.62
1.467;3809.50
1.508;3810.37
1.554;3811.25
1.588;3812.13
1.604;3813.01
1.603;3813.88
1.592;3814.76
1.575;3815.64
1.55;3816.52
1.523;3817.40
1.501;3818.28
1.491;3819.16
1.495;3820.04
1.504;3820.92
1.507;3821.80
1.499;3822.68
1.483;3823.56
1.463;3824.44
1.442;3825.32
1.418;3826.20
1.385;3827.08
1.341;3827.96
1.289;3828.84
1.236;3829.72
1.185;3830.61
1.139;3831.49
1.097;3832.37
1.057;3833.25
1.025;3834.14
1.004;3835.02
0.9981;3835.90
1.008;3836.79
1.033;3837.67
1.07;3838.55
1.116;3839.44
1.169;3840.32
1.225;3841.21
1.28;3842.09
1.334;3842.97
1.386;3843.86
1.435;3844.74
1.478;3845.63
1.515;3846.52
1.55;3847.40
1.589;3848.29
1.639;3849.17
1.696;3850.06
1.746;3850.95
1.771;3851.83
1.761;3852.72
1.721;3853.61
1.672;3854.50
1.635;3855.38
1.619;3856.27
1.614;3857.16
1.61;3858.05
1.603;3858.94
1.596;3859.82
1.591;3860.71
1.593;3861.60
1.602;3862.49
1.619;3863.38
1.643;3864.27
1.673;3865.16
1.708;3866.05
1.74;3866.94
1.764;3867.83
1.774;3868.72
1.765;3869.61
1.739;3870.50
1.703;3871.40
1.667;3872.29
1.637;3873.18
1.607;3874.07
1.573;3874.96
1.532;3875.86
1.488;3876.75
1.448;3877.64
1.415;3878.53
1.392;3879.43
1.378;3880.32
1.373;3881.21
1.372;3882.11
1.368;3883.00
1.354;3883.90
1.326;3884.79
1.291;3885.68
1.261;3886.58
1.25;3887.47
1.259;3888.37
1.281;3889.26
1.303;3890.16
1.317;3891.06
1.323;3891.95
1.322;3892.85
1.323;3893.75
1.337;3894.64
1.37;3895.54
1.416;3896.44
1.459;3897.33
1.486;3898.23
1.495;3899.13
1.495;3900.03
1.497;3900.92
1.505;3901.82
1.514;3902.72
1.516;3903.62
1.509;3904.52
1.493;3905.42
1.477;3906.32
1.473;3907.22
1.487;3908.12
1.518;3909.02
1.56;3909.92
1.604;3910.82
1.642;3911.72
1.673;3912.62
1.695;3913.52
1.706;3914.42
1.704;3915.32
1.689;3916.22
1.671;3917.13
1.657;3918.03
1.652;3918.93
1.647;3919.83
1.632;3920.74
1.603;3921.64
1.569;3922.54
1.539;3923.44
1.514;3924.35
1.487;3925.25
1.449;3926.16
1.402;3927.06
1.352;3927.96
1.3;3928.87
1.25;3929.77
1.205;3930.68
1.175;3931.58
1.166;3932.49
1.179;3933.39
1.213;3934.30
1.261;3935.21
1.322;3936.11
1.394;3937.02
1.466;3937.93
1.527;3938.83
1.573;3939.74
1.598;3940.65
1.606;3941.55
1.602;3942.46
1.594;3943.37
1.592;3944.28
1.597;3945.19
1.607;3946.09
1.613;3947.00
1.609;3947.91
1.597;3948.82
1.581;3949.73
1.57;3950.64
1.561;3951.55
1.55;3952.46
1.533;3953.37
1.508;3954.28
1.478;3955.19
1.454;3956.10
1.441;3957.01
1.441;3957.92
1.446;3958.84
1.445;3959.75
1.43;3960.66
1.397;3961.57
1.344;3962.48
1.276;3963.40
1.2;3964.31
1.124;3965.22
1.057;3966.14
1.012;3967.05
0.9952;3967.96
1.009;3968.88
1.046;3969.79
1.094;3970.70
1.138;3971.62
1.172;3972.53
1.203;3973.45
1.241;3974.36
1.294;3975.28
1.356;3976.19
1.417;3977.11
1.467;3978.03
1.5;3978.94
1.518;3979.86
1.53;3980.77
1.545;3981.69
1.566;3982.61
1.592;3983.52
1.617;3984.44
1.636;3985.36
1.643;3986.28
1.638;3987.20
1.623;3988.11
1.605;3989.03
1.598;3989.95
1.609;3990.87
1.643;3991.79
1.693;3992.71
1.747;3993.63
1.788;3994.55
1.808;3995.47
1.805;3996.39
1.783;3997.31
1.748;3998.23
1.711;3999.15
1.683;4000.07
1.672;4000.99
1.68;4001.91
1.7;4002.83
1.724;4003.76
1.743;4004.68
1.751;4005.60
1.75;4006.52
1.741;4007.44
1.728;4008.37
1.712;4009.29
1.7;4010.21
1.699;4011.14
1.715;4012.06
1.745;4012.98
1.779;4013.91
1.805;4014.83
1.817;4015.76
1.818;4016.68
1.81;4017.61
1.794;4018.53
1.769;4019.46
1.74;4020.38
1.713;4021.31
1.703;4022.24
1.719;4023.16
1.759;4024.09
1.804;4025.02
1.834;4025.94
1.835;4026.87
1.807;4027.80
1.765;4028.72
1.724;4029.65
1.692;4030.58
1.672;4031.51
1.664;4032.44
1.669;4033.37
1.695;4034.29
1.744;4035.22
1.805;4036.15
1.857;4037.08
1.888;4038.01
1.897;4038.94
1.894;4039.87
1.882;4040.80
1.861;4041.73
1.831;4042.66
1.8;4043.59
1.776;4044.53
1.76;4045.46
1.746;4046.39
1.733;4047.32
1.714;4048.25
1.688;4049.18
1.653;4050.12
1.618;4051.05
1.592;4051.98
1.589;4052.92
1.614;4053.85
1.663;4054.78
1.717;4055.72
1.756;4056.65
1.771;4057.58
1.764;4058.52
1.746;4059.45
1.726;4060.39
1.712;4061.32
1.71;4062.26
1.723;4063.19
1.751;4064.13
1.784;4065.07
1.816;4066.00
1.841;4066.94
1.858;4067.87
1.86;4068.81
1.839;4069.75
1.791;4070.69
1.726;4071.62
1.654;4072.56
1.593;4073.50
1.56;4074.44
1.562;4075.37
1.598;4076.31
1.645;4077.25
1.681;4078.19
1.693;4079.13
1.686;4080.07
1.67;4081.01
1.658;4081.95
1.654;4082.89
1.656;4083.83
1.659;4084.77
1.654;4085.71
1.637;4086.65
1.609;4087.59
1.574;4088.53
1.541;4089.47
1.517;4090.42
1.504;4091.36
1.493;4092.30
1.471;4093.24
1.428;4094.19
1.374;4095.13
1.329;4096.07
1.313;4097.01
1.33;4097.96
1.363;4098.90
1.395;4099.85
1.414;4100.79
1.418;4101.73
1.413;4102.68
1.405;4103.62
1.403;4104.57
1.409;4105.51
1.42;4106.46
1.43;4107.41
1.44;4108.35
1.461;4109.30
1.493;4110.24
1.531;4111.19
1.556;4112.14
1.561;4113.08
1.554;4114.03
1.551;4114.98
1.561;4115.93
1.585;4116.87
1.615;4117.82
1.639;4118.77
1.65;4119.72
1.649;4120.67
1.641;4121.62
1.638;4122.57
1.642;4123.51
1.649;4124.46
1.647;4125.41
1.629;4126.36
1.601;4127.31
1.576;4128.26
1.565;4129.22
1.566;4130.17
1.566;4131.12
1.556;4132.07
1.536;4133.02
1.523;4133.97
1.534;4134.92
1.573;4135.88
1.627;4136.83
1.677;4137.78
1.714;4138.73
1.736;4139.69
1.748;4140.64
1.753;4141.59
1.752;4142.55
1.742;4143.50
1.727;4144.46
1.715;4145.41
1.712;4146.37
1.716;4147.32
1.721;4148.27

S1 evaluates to 1.2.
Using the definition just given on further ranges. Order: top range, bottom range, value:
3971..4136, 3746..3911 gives 1.32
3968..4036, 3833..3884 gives 1.18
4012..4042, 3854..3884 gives 1.21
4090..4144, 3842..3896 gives 1.15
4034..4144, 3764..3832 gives 1.36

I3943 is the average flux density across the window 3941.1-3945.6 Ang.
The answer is 1.6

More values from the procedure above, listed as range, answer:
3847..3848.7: 1.57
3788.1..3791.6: 1.52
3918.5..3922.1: 1.63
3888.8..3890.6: 1.29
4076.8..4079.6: 1.67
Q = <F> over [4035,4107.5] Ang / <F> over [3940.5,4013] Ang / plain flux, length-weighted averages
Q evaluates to 1.08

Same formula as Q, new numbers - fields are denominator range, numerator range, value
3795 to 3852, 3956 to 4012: 1.11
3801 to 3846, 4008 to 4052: 1.30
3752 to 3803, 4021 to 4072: 1.35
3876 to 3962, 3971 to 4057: 1.15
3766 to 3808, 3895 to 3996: 1.09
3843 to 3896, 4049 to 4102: 1.07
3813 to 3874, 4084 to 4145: 1.05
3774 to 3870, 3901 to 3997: 1.02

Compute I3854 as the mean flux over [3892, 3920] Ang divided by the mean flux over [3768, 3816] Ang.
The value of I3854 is 1.1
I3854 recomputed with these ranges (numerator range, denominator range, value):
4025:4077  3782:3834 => 1.24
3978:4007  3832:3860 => 1.18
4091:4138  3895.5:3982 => 1.05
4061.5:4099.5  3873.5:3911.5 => 1.14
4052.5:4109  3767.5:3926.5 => 1.10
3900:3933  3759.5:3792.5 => 1.10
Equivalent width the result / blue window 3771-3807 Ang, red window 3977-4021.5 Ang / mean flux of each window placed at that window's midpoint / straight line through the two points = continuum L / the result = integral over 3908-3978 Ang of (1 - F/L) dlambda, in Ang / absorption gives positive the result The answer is 7.4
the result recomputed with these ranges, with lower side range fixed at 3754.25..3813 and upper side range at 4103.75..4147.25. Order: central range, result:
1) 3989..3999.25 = -1.5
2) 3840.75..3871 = -4.8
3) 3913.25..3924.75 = -1.6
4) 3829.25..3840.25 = 2.3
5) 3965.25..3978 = 2.7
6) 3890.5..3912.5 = -0.6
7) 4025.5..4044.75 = -3.3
